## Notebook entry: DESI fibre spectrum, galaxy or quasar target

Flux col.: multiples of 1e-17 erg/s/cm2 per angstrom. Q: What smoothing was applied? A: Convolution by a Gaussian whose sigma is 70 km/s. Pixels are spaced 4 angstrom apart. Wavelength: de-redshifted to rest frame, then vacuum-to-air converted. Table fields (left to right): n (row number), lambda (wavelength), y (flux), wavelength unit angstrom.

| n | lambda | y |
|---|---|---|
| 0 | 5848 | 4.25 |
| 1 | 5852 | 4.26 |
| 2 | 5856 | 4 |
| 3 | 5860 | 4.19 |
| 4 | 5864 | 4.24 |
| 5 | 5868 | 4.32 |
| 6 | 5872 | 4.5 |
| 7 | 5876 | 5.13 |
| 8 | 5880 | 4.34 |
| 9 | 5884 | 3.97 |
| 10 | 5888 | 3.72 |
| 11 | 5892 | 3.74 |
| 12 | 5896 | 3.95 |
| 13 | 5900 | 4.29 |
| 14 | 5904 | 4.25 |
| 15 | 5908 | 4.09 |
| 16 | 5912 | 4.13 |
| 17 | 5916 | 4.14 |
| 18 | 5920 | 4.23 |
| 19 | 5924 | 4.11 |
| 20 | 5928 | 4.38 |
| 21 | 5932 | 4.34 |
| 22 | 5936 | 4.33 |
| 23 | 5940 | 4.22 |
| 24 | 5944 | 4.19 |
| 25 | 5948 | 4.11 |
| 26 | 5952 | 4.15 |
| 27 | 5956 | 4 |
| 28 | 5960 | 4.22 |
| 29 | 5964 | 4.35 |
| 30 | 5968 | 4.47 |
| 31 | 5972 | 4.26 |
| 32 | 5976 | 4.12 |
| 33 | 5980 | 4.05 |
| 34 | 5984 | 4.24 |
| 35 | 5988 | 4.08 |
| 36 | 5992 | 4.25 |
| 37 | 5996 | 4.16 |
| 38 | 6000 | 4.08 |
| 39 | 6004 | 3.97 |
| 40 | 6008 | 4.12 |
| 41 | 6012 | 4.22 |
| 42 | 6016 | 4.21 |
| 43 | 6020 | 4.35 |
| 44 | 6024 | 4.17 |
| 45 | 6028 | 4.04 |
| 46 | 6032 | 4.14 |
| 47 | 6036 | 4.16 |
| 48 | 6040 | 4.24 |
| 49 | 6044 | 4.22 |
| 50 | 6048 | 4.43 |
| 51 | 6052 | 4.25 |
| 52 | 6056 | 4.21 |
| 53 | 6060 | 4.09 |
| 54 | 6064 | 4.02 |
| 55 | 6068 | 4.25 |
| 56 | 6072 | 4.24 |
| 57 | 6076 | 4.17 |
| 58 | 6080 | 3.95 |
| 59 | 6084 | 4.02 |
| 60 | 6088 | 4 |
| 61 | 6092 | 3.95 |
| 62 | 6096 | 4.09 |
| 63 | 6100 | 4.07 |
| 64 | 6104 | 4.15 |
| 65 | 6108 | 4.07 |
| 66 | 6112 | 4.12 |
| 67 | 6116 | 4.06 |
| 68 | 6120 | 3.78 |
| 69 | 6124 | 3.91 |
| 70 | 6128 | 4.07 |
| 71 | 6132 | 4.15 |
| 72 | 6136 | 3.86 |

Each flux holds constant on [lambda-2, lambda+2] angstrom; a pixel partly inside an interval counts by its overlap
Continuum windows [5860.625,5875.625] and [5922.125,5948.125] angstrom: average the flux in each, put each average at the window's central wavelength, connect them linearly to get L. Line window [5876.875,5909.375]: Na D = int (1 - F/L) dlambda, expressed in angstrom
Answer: 2.1 angstrom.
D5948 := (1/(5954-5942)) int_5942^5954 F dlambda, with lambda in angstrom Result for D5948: 4.15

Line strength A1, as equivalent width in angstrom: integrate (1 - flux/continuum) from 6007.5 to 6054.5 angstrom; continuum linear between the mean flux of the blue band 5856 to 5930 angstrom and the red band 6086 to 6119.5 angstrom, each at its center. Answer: -1.30 angstrom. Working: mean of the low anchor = 4.2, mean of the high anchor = 4.05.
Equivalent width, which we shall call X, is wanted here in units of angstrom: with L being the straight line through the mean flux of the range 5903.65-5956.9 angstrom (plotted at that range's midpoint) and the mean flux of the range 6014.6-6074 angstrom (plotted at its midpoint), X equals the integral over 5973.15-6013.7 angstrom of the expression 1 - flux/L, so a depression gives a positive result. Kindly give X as 0.6 angstrom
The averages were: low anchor 4.19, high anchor 4.2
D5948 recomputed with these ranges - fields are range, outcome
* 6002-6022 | 4.17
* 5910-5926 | 4.15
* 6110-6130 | 3.99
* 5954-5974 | 4.26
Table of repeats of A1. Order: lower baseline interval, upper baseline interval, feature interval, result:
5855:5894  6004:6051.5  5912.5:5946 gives -0.2 angstrom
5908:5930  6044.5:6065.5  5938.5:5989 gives 0.0 angstrom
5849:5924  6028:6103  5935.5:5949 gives -0.1 angstrom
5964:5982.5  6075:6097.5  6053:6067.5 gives -0.2 angstrom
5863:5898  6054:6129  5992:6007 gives 0.1 angstrom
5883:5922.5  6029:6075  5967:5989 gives -0.4 angstrom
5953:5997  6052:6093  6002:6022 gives -0.1 angstrom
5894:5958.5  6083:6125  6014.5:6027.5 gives -0.4 angstrom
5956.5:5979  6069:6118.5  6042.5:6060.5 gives -0.5 angstrom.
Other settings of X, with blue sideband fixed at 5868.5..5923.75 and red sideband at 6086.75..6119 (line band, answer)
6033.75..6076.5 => -1.3 angstrom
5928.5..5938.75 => -0.4 angstrom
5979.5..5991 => 0.0 angstrom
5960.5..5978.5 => -0.6 angstrom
